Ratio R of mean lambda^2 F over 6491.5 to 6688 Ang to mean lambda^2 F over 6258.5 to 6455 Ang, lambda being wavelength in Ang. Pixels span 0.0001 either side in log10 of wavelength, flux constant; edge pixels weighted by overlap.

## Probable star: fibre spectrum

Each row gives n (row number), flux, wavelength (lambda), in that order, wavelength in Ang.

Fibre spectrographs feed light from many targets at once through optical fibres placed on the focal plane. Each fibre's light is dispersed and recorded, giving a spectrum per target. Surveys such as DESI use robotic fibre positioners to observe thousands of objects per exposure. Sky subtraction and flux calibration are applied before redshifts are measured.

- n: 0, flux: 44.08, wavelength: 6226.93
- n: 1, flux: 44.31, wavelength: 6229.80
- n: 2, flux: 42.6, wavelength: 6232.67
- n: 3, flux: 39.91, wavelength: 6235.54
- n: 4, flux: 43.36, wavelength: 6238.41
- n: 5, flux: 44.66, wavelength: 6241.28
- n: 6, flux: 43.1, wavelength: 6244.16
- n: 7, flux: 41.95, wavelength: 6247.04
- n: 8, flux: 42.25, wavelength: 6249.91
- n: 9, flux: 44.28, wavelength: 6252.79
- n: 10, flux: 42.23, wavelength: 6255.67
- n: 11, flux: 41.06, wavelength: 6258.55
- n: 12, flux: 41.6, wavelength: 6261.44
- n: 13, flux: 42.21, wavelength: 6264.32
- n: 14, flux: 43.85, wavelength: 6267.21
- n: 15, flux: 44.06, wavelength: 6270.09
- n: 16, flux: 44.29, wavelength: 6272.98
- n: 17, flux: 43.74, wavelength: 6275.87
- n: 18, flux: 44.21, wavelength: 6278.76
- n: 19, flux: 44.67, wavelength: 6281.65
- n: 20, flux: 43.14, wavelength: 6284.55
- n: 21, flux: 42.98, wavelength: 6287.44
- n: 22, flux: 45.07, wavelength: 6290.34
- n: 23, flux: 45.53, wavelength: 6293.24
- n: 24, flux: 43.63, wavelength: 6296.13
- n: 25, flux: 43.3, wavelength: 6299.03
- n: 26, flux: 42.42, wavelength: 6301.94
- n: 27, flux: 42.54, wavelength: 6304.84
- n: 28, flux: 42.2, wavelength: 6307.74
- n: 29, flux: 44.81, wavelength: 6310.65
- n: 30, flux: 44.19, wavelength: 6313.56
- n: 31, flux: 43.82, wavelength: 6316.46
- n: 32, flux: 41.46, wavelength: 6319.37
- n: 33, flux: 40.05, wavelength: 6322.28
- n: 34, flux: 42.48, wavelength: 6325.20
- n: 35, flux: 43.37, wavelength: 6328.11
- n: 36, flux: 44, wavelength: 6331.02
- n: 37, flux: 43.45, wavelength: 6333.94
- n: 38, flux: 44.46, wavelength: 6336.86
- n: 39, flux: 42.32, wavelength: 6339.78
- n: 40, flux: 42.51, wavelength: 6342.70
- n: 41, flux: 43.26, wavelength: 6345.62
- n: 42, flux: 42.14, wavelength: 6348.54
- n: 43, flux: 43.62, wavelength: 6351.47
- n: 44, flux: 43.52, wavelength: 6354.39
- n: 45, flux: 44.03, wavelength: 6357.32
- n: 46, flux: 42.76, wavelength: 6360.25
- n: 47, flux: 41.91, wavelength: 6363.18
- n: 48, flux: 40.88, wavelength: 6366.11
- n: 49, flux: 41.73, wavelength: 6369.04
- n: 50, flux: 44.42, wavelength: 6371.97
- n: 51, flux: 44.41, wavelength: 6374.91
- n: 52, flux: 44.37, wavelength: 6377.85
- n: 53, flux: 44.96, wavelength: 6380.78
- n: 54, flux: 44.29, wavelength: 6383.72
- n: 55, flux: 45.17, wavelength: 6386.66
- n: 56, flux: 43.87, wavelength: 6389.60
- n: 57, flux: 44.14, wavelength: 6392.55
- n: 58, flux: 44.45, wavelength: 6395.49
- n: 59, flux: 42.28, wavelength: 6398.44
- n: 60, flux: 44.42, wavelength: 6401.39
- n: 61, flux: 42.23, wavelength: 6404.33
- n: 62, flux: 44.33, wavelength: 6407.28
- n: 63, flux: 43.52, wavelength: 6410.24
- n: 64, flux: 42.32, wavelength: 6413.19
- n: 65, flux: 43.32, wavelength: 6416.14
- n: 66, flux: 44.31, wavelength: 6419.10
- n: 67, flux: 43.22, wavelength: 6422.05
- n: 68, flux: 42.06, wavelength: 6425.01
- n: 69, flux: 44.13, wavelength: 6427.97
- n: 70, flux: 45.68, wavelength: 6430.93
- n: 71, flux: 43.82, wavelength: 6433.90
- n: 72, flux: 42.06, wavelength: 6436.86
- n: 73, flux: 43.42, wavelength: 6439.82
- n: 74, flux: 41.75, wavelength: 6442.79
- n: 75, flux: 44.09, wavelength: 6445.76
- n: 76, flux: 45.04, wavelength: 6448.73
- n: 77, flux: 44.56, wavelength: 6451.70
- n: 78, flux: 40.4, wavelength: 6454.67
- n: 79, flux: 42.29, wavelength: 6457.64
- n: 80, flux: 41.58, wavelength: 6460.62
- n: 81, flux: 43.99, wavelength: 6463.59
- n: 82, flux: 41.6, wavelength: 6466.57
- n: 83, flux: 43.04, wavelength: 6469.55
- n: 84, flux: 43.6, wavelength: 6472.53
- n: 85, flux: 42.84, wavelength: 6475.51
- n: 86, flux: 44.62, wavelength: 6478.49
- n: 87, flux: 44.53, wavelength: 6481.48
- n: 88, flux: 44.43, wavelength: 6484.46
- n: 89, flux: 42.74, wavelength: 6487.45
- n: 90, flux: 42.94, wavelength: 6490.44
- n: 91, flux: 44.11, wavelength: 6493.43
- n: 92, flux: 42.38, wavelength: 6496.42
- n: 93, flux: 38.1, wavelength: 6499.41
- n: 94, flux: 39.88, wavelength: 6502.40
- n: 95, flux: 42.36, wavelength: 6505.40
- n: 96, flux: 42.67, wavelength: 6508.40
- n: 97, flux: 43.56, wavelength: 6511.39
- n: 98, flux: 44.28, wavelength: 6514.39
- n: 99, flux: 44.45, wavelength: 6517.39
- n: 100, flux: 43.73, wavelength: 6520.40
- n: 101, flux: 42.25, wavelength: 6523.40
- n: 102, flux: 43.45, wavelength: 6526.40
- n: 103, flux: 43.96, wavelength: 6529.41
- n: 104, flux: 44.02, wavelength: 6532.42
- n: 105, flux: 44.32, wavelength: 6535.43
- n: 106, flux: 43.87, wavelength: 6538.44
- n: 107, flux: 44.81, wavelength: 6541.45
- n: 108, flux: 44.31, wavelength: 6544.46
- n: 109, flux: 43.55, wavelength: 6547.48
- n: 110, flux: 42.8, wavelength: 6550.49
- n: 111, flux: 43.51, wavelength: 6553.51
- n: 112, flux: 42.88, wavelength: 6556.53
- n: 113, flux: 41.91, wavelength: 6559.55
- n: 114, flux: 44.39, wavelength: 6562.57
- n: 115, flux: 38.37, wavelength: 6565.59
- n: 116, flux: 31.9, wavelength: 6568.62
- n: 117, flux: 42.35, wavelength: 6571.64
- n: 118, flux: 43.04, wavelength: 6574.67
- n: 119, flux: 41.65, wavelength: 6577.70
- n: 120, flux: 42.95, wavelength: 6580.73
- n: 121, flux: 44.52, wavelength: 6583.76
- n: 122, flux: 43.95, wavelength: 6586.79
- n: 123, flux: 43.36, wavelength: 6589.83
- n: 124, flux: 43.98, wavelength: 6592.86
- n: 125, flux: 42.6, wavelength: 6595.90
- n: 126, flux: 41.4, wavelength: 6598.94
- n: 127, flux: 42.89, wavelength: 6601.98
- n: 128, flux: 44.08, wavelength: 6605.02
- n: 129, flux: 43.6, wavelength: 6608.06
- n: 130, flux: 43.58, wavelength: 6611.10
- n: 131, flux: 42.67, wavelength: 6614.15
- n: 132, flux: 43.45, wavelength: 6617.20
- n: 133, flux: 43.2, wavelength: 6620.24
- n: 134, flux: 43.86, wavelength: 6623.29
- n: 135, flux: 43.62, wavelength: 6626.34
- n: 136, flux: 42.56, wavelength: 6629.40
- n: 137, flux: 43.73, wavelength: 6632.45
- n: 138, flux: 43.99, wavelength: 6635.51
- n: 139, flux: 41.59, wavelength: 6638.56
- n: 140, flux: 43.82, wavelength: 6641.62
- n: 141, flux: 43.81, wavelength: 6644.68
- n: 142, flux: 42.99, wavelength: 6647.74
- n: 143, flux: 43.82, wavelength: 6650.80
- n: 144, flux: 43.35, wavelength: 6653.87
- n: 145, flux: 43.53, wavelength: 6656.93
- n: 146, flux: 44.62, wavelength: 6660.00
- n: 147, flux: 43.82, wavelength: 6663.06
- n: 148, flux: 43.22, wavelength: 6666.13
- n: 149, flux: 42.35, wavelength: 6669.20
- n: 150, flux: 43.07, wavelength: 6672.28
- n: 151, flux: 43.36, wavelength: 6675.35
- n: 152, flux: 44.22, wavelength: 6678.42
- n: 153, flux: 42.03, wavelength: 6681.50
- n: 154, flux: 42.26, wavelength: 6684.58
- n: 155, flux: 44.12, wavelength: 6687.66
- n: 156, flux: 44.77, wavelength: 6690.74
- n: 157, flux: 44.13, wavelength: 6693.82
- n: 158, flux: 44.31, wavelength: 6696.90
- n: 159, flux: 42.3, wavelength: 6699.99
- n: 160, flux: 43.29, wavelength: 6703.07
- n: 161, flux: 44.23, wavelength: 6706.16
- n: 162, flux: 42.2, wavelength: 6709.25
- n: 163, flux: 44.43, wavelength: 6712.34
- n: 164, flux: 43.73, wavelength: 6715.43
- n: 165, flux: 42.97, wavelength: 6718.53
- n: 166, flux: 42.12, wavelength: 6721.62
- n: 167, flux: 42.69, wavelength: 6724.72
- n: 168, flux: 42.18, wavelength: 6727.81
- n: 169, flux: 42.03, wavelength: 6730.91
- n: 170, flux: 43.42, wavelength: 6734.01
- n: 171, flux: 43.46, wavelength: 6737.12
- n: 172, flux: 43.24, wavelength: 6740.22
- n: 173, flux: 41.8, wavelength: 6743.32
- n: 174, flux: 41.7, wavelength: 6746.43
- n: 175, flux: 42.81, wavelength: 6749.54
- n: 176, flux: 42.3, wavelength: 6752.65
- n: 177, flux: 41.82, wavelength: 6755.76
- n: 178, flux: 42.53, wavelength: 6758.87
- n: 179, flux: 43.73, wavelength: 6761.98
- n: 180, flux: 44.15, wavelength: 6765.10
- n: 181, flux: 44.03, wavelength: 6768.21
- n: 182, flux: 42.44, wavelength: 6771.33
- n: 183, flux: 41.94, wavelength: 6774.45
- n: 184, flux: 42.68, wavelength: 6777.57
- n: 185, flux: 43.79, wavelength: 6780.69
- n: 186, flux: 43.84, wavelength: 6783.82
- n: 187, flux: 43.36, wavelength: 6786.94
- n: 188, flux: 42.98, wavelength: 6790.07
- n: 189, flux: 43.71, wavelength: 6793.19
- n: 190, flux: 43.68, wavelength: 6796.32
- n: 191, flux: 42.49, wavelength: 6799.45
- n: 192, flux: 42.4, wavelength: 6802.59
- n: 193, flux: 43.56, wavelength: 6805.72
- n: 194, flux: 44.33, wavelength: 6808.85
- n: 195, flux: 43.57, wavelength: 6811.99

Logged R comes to 1.1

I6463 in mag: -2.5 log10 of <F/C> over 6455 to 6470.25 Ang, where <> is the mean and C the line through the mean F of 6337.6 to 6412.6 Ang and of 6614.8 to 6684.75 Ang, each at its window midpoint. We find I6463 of 0.03 mag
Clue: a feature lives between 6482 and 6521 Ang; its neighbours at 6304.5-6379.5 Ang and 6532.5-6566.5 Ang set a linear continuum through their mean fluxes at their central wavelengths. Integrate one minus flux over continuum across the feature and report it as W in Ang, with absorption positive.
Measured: 0.4 Ang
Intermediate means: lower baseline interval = 43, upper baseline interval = 43.3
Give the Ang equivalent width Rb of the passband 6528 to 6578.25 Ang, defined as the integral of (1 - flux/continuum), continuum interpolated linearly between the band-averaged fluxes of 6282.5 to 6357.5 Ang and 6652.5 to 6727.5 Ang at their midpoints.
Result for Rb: 1.00 Ang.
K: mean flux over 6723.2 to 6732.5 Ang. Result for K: 42.3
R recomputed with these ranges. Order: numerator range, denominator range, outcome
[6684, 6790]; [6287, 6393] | 1.12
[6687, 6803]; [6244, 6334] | 1.15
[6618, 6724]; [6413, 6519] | 1.07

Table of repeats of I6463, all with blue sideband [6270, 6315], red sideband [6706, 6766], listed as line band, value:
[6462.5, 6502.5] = 0.01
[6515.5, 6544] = -0.02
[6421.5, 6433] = -0.01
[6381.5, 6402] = -0.01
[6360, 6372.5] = 0.04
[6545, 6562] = 0.00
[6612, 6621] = 0.00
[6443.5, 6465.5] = 0.01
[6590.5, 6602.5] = 0.01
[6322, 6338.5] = 0.01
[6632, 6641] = 0.00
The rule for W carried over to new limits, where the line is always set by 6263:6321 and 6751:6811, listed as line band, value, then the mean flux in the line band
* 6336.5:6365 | 0.4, 43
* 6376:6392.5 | -0.4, 44.5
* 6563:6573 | 1.2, 38.2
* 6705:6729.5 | 0.1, 43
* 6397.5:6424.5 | 0.1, 43.3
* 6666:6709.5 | -0.1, 43.4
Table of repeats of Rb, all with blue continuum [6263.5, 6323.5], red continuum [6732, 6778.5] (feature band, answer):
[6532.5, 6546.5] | -0.4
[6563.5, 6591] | 1.1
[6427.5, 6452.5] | -0.3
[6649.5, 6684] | -0.4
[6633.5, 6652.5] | -0.2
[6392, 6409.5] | -0.1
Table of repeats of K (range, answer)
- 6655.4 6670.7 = 43.5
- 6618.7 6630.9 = 43.3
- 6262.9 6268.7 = 43.1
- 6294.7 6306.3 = 43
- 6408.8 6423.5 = 43.4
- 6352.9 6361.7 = 43.4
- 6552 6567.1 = 42.2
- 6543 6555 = 43.5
